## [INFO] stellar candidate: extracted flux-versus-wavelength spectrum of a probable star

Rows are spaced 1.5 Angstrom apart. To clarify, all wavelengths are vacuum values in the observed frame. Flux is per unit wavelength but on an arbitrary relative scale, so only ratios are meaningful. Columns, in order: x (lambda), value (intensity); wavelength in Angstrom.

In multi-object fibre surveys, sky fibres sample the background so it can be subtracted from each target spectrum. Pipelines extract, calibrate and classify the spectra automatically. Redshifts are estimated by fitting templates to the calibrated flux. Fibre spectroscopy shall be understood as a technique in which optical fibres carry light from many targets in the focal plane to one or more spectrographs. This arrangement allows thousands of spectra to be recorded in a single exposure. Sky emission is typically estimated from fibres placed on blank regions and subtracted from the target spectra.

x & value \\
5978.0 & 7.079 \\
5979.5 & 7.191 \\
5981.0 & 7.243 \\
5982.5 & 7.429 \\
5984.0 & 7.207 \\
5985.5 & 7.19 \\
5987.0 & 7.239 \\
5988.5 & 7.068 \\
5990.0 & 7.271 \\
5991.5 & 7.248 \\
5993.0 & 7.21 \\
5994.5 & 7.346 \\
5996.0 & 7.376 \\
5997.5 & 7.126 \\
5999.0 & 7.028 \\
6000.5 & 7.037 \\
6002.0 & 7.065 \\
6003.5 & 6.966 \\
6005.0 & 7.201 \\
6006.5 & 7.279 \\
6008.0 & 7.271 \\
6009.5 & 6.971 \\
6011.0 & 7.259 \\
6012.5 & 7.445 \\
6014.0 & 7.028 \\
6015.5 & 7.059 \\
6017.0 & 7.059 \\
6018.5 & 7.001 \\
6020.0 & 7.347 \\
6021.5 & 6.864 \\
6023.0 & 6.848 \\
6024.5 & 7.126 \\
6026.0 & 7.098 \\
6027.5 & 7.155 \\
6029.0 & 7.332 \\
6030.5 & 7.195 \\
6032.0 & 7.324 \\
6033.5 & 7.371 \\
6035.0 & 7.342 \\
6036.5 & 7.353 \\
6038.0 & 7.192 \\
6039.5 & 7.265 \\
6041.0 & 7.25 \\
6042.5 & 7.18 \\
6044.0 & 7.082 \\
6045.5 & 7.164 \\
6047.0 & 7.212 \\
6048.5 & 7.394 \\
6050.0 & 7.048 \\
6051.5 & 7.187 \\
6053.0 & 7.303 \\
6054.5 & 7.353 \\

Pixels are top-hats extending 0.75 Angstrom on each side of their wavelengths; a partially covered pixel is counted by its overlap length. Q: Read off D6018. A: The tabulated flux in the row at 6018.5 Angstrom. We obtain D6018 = 7.001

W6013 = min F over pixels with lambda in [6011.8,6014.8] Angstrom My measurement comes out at 7.028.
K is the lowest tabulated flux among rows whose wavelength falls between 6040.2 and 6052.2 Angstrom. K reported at 7.048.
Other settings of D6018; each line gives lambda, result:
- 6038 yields 7.192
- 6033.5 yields 7.371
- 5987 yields 7.239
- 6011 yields 7.259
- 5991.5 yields 7.248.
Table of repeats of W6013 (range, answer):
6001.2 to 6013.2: 6.966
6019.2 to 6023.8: 6.848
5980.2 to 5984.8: 7.207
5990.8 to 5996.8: 7.21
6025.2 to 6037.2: 7.098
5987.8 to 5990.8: 7.068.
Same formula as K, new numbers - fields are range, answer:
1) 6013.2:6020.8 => 7.001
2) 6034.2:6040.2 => 7.192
